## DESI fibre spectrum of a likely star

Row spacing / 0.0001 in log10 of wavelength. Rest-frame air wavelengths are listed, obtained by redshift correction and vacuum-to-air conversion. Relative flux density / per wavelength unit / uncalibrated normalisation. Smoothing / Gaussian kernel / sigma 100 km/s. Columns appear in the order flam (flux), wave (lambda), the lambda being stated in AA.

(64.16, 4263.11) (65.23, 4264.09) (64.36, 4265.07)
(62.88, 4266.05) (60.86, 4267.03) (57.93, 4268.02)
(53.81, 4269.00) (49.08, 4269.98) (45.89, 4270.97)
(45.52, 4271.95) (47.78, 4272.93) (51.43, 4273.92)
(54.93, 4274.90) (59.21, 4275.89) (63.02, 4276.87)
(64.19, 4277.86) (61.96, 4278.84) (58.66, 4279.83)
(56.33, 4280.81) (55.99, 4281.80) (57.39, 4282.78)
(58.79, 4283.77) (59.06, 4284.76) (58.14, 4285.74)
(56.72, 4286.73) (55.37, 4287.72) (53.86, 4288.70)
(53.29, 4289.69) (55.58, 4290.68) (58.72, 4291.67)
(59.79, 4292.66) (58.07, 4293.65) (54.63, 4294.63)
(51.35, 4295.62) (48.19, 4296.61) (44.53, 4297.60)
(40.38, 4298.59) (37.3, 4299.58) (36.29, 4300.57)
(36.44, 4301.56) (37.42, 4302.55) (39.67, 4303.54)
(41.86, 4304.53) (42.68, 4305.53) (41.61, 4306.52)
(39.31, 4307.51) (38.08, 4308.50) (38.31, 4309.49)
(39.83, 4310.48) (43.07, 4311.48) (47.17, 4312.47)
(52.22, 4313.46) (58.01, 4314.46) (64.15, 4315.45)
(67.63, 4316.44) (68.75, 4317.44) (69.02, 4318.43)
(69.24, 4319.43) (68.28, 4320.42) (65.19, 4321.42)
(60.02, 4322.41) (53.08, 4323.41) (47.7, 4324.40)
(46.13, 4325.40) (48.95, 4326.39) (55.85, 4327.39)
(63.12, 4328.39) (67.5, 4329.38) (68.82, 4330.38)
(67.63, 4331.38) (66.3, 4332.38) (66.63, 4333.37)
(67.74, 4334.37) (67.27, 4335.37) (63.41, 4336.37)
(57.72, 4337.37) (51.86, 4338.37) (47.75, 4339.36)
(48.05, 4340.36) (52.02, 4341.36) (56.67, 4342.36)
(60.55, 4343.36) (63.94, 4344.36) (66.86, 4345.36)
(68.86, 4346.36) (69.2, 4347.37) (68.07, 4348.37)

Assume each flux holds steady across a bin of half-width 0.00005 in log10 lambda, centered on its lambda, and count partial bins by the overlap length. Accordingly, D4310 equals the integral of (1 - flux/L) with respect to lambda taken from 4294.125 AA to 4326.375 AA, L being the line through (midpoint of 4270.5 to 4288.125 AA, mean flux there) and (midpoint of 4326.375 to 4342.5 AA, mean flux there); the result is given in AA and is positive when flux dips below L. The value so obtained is 4.9 AA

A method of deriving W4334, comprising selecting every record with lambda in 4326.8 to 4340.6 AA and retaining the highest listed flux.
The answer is 68.82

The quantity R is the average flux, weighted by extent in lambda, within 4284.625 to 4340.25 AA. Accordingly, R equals 53.8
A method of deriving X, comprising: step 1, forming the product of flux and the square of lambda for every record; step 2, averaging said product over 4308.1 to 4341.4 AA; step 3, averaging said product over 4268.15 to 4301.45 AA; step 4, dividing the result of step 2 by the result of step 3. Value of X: 1.10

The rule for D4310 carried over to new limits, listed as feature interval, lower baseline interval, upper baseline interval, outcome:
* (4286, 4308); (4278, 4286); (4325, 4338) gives 4.46 AA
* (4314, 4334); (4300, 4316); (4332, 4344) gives -4.12 AA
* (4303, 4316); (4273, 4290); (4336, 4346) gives 2.74 AA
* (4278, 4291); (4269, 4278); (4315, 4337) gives -0.52 AA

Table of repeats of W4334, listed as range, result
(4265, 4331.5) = 69.24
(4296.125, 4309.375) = 48.19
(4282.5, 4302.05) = 59.79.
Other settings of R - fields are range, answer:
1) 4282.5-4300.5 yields 52.9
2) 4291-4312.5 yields 44.3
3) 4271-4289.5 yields 56.3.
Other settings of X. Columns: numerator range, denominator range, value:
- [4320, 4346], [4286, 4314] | 1.30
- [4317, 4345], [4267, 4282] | 1.12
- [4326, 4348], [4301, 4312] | 1.56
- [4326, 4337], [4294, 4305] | 1.52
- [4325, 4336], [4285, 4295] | 1.13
